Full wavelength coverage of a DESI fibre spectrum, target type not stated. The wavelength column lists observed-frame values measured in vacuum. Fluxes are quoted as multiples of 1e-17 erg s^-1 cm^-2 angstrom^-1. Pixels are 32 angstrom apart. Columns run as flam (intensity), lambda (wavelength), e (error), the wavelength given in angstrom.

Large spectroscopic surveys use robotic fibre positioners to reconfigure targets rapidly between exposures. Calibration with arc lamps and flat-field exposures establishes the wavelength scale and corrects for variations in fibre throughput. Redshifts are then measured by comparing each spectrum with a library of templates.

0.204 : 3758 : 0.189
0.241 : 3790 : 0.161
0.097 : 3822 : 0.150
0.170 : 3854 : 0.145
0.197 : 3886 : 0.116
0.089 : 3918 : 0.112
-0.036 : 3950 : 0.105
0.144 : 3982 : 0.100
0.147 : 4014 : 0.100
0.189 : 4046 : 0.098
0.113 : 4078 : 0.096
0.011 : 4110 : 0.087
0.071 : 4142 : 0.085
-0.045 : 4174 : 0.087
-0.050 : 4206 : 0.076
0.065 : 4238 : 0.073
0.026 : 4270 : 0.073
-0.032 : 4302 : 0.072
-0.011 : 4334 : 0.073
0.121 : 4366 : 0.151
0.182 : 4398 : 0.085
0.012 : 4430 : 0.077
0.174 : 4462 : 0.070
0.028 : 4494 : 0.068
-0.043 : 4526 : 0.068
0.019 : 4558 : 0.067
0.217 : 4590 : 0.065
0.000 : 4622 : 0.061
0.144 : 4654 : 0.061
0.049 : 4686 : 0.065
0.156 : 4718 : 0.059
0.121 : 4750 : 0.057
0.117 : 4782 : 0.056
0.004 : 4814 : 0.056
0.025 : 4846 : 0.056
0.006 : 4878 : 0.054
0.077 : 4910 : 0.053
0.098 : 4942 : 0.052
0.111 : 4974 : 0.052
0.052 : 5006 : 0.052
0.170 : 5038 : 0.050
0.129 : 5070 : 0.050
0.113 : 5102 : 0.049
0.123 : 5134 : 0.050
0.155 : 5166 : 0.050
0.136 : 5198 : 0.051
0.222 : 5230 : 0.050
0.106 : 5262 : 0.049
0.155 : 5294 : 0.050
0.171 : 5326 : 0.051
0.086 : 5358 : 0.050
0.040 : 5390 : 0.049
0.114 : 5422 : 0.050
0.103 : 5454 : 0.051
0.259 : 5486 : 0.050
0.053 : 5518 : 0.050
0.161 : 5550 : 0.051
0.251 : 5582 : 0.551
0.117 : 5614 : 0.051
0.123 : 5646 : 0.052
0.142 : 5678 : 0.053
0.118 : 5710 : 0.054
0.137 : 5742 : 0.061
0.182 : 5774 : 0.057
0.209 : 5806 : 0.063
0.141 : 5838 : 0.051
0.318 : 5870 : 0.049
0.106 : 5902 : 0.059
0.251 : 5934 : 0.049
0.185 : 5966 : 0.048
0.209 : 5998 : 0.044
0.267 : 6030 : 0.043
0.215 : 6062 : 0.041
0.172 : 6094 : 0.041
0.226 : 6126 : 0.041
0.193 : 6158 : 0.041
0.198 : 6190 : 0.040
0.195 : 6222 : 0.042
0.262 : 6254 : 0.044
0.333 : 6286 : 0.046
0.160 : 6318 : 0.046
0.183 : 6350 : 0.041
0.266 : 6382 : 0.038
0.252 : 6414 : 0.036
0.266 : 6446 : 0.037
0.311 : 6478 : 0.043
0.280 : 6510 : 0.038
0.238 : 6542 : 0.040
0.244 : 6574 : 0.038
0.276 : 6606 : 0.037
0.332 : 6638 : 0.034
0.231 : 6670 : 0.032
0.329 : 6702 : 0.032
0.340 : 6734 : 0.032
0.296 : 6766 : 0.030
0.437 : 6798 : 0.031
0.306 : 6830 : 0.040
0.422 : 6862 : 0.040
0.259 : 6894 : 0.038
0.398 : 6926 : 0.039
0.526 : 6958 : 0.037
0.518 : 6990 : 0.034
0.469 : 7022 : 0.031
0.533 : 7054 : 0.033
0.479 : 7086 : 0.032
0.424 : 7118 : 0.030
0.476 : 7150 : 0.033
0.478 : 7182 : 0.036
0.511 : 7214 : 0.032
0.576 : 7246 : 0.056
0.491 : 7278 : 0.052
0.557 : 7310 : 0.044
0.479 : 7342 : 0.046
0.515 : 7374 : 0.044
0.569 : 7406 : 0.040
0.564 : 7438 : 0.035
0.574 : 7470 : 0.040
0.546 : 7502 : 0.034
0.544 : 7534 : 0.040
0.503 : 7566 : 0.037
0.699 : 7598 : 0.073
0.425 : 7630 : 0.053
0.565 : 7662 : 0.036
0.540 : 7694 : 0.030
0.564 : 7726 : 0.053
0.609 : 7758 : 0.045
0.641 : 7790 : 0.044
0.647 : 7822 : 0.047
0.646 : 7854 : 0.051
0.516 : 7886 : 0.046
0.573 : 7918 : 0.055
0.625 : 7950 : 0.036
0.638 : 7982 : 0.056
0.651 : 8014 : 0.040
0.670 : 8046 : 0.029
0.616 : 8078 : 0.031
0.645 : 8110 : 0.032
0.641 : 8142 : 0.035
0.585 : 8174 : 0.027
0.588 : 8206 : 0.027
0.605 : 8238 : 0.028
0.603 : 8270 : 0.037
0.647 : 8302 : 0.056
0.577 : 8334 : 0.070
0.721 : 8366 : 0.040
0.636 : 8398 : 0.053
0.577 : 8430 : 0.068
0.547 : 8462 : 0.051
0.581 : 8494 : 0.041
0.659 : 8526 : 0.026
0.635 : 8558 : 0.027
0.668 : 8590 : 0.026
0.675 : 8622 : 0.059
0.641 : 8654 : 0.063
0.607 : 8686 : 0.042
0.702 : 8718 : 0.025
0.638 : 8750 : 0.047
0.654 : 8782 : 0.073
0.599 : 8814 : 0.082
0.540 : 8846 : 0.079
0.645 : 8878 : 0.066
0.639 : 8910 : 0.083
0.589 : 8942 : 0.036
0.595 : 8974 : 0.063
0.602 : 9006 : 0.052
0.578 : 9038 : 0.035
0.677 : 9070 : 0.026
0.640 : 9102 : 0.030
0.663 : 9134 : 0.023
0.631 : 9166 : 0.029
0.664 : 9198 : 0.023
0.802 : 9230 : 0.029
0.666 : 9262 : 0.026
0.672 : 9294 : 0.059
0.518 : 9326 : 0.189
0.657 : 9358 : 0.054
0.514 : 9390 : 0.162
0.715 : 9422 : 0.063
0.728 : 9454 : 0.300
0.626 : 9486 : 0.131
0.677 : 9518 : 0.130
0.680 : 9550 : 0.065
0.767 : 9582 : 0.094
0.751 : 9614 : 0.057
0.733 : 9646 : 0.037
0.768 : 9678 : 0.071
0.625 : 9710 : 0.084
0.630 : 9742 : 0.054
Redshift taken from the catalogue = 0.74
